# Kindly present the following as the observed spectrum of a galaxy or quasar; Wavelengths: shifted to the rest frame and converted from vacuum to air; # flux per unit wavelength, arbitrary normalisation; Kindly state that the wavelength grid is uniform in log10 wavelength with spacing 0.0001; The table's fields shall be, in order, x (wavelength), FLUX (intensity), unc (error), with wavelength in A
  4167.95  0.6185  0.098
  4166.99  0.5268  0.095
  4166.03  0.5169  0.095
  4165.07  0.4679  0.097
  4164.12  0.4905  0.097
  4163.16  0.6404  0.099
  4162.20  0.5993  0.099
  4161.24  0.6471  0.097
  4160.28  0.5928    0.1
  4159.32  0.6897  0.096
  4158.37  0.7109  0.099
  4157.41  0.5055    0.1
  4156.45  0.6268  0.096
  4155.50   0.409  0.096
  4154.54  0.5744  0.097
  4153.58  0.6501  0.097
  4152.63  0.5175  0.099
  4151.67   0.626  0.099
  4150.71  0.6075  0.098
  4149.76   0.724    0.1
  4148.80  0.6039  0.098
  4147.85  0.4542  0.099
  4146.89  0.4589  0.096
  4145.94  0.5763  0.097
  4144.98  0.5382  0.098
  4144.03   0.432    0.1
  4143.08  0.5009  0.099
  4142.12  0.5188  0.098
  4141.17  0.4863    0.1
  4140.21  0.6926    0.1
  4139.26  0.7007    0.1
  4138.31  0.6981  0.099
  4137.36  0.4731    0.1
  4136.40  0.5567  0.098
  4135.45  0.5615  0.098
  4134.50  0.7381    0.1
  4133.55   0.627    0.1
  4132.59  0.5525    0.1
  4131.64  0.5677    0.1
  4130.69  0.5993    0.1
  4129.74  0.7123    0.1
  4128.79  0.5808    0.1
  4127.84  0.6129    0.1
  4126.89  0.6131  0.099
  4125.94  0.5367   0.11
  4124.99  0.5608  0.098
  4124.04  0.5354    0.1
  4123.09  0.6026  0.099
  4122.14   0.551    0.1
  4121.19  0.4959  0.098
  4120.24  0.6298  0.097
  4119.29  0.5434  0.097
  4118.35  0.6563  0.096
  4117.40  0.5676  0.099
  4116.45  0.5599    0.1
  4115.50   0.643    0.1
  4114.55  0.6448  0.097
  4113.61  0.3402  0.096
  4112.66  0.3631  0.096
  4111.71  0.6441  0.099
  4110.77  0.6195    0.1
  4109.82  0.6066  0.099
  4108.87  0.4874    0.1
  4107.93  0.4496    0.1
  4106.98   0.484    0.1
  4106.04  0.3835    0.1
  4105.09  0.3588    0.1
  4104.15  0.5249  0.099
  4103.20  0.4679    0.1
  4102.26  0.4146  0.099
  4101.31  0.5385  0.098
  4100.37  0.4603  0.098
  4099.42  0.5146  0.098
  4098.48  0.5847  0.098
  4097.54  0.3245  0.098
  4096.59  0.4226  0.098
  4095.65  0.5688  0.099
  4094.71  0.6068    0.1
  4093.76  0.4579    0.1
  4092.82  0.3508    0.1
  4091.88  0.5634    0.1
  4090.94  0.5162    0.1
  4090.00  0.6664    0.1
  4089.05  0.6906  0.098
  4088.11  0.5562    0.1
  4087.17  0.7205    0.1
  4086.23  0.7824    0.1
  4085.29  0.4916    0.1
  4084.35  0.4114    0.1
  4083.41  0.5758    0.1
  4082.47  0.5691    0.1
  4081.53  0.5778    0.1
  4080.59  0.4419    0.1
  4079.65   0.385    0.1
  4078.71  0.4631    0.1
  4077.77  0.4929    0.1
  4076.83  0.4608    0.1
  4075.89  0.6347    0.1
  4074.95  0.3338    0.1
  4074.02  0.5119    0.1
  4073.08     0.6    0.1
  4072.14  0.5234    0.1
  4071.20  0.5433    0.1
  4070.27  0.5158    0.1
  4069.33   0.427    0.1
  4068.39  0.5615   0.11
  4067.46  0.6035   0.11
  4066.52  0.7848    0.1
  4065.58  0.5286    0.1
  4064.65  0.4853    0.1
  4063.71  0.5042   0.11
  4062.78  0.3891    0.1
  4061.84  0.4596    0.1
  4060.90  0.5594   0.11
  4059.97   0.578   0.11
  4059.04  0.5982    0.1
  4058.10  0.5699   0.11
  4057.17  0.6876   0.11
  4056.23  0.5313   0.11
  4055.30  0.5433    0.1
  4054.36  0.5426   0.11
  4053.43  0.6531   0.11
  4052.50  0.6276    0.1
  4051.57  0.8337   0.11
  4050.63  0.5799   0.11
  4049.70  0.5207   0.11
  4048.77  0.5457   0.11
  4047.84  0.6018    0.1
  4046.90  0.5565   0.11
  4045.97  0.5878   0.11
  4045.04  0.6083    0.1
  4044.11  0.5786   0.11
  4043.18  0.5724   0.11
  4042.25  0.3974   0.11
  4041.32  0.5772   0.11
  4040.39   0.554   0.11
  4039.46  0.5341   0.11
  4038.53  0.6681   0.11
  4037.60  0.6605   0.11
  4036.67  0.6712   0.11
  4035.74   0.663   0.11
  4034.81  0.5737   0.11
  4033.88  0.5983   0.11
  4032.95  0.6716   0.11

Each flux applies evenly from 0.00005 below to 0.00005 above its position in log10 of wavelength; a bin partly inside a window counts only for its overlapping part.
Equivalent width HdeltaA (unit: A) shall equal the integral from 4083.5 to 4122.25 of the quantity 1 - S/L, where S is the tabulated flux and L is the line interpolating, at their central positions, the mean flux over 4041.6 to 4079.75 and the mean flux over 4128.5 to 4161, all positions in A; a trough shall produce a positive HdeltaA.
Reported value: 2.6 A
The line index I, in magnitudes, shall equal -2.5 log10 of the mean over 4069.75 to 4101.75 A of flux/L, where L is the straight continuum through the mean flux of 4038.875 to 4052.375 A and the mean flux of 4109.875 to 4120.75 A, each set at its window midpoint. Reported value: 0.09 mag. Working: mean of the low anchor 0.577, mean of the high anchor 0.566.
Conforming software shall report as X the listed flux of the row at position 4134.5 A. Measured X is 0.7381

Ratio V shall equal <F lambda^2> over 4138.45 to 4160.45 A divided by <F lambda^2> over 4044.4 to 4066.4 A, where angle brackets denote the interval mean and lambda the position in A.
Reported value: 1.05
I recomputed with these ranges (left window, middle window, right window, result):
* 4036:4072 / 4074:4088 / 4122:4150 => 0.10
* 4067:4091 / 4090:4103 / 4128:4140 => 0.15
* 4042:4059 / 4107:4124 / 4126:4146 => 0.07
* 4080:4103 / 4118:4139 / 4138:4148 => -0.09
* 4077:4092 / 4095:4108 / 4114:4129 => 0.21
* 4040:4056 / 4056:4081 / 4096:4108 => 0.02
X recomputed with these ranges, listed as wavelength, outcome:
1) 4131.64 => 0.5677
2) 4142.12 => 0.5188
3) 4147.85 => 0.4542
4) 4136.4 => 0.5567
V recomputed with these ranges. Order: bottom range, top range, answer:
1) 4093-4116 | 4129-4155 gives 1.20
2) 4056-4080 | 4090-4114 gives 0.94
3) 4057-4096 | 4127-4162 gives 1.12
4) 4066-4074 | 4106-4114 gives 0.89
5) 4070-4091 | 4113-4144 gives 1.09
